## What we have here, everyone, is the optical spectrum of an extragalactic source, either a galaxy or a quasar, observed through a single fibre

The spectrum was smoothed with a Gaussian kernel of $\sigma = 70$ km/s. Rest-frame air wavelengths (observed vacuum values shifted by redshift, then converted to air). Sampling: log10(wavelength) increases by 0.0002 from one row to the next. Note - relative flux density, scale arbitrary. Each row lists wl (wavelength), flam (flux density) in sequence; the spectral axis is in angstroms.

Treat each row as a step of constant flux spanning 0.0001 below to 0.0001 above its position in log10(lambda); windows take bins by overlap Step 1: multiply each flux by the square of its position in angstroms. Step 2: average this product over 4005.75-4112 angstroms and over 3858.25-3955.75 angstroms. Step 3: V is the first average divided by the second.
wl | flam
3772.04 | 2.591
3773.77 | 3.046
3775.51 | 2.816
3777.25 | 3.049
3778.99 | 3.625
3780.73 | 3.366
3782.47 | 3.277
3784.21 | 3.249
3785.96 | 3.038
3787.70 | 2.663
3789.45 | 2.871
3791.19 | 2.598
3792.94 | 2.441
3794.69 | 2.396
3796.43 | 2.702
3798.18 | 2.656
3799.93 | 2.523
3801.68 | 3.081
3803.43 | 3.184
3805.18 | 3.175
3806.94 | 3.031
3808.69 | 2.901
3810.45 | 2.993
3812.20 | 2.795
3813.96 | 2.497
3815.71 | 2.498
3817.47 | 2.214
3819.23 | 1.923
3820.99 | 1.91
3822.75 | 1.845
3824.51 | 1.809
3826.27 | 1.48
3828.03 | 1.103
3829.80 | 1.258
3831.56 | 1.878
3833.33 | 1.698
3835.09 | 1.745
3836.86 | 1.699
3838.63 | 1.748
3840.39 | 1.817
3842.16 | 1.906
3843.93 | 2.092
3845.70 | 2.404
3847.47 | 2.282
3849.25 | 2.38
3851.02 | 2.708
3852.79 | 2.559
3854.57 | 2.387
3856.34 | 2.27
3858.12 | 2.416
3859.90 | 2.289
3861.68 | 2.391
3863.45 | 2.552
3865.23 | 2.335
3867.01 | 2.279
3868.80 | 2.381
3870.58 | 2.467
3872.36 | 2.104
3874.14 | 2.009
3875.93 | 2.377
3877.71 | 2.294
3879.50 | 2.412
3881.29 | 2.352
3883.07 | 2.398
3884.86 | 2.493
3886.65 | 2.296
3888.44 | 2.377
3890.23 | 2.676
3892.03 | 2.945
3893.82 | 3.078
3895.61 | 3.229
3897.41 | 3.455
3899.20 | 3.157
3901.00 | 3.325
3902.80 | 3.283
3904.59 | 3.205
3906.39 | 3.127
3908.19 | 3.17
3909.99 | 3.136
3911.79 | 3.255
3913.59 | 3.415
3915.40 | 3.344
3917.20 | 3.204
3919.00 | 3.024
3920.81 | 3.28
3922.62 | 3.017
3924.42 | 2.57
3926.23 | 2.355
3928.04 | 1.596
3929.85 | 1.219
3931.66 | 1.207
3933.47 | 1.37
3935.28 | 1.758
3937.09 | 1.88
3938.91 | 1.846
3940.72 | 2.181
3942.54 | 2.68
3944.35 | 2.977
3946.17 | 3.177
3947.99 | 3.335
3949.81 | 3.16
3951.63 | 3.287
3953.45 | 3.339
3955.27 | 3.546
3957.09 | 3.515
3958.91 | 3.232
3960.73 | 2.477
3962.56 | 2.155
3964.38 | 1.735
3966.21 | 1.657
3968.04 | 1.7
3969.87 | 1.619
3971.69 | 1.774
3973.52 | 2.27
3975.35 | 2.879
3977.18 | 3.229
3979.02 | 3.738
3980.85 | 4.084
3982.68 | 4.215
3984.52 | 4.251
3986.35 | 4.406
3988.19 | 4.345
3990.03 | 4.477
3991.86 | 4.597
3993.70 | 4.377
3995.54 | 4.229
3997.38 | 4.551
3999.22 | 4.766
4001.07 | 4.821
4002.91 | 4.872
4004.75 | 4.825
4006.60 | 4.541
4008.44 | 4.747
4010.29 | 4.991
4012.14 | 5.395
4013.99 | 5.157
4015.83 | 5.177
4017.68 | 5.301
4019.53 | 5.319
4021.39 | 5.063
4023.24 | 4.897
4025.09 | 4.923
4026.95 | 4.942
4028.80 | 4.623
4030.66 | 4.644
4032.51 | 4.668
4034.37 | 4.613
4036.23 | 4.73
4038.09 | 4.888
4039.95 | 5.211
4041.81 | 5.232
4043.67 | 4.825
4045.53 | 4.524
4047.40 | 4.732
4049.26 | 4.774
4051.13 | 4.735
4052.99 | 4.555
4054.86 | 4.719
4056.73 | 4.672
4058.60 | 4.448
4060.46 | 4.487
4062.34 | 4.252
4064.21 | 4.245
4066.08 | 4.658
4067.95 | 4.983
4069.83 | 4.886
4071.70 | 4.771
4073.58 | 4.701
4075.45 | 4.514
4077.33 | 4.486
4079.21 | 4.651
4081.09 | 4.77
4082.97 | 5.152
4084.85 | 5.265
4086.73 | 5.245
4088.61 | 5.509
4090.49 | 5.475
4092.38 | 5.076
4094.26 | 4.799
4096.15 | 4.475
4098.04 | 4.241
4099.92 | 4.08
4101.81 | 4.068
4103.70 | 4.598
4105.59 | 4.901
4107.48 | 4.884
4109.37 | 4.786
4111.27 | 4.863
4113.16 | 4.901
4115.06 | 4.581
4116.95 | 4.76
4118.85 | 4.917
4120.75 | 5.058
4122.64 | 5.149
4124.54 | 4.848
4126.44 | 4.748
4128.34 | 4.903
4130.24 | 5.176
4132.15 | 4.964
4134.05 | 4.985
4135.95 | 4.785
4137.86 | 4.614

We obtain 1.95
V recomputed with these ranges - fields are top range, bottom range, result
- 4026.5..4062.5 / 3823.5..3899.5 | 2.27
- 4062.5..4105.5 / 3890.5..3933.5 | 1.81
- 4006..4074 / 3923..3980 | 2.06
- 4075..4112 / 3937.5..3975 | 1.99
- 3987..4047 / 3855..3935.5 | 1.97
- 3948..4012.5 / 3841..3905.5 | 1.51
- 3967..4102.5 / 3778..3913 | 1.97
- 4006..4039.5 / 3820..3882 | 2.55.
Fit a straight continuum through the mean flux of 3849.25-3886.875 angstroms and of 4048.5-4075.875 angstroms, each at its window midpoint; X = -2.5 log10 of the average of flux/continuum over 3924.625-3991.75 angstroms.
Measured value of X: 0.24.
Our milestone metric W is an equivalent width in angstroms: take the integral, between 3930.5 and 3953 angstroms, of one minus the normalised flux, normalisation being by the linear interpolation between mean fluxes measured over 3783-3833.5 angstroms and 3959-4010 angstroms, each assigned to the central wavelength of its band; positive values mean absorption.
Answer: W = 6.29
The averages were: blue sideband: 2.44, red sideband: 3.62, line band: 2.41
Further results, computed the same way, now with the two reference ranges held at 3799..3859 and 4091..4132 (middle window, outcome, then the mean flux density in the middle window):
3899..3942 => 5.92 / 2.61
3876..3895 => 1.47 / 2.54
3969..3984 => 2.33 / 3.02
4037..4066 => -3.17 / 4.69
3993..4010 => -3.91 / 4.65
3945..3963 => 1.12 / 3.14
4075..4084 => -0.51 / 4.73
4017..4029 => -3.18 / 5.03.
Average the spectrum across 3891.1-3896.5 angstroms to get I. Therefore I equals 3.08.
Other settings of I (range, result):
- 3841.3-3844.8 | 2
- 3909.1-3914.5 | 3.27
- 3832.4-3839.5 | 1.72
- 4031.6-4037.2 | 4.67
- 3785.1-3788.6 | 2.85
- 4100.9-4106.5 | 4.52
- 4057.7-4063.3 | 4.4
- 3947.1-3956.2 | 3.33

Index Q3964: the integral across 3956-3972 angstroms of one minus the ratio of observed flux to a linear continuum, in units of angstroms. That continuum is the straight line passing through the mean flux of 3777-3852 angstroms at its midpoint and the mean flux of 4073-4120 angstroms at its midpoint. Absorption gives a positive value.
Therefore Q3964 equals 6.2 angstroms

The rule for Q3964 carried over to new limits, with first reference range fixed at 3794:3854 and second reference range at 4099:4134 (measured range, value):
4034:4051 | -2.8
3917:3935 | 5.2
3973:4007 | -4.5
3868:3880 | 1.8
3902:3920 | -1.2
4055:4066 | -0.4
